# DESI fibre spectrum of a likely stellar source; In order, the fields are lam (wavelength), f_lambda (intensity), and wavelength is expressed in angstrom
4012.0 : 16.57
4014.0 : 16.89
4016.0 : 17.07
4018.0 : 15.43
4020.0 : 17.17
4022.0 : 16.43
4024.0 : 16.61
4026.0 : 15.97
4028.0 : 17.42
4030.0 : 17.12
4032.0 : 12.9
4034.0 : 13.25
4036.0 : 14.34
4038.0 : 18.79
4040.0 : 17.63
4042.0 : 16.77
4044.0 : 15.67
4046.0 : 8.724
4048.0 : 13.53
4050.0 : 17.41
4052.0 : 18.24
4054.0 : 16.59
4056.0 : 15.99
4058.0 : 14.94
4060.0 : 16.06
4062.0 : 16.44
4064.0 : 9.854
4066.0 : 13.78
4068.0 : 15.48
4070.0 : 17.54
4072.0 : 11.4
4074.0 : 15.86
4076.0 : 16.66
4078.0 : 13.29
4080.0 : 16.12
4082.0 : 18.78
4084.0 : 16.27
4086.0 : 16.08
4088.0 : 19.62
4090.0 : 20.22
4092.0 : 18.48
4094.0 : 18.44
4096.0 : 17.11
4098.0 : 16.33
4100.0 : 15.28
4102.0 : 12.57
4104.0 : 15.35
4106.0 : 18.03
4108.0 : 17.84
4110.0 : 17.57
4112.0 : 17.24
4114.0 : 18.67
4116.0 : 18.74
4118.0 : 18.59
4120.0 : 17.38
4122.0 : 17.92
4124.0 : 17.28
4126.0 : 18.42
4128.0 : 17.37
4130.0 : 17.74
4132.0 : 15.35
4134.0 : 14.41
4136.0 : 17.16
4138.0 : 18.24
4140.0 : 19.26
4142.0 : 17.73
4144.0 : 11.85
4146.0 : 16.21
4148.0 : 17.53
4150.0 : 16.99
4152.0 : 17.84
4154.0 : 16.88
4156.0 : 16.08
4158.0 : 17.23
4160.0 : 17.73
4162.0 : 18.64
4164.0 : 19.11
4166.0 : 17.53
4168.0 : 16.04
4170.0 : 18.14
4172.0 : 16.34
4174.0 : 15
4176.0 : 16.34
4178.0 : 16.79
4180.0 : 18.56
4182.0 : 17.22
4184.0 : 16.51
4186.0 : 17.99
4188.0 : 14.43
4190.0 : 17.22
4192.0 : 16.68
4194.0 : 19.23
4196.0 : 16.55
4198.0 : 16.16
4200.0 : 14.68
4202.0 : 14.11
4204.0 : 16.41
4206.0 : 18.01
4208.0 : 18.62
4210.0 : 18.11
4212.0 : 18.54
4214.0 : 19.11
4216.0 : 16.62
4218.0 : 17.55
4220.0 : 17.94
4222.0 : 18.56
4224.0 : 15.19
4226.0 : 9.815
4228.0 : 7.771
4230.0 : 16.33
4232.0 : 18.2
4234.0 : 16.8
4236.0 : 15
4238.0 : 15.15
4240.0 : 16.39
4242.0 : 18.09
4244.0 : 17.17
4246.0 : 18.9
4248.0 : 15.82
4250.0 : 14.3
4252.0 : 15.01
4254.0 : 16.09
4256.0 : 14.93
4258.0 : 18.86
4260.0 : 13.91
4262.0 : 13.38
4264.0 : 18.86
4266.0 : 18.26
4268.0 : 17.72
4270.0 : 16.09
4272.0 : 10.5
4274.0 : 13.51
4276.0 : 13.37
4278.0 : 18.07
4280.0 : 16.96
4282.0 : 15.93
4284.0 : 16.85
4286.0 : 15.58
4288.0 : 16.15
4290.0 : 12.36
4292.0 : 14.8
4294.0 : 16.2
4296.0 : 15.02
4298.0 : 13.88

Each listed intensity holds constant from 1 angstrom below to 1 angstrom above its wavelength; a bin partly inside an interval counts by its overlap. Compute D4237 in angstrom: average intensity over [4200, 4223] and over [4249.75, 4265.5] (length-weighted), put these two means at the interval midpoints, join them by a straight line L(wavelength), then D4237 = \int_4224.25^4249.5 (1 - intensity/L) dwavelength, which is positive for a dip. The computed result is 1.7 angstrom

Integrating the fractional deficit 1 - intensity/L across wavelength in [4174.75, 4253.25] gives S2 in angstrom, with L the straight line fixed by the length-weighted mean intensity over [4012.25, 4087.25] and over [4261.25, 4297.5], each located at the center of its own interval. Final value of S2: -4.48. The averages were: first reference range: 15.7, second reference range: 15.5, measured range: 16.5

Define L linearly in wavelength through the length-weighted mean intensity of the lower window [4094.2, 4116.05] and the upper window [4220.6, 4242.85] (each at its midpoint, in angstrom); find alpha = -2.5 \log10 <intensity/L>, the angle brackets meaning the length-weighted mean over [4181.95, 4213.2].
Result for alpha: -0.08 mag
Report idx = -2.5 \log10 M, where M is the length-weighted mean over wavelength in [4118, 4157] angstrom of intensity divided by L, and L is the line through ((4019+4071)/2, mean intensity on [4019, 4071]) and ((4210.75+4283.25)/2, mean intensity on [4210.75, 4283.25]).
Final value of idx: -0.08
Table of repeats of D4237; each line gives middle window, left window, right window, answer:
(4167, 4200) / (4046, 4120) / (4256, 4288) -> -1.4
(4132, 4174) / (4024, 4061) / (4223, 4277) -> -3.9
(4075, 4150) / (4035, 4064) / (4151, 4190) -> -3.2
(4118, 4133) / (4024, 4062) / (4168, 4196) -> -0.9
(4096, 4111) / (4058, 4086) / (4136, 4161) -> -0.2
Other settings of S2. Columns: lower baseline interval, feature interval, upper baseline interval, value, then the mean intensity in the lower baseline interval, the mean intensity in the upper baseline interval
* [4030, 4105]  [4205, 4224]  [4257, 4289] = -2.55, 15.7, 15.9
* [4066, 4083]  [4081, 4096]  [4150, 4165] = -2.18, 15.5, 17.6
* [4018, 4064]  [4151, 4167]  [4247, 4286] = -1.98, 15.7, 15.7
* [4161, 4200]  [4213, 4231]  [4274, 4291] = 1.09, 17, 15.5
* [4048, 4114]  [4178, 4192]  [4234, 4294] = -0.82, 16.3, 15.8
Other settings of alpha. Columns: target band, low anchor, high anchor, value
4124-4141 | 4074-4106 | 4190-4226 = -0.03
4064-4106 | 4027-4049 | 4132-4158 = -0.02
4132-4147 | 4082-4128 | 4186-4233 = 0.05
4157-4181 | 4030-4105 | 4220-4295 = -0.11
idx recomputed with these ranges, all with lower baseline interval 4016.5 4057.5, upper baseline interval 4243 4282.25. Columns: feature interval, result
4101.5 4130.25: -0.11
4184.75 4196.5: -0.08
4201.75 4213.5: -0.11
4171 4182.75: -0.06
